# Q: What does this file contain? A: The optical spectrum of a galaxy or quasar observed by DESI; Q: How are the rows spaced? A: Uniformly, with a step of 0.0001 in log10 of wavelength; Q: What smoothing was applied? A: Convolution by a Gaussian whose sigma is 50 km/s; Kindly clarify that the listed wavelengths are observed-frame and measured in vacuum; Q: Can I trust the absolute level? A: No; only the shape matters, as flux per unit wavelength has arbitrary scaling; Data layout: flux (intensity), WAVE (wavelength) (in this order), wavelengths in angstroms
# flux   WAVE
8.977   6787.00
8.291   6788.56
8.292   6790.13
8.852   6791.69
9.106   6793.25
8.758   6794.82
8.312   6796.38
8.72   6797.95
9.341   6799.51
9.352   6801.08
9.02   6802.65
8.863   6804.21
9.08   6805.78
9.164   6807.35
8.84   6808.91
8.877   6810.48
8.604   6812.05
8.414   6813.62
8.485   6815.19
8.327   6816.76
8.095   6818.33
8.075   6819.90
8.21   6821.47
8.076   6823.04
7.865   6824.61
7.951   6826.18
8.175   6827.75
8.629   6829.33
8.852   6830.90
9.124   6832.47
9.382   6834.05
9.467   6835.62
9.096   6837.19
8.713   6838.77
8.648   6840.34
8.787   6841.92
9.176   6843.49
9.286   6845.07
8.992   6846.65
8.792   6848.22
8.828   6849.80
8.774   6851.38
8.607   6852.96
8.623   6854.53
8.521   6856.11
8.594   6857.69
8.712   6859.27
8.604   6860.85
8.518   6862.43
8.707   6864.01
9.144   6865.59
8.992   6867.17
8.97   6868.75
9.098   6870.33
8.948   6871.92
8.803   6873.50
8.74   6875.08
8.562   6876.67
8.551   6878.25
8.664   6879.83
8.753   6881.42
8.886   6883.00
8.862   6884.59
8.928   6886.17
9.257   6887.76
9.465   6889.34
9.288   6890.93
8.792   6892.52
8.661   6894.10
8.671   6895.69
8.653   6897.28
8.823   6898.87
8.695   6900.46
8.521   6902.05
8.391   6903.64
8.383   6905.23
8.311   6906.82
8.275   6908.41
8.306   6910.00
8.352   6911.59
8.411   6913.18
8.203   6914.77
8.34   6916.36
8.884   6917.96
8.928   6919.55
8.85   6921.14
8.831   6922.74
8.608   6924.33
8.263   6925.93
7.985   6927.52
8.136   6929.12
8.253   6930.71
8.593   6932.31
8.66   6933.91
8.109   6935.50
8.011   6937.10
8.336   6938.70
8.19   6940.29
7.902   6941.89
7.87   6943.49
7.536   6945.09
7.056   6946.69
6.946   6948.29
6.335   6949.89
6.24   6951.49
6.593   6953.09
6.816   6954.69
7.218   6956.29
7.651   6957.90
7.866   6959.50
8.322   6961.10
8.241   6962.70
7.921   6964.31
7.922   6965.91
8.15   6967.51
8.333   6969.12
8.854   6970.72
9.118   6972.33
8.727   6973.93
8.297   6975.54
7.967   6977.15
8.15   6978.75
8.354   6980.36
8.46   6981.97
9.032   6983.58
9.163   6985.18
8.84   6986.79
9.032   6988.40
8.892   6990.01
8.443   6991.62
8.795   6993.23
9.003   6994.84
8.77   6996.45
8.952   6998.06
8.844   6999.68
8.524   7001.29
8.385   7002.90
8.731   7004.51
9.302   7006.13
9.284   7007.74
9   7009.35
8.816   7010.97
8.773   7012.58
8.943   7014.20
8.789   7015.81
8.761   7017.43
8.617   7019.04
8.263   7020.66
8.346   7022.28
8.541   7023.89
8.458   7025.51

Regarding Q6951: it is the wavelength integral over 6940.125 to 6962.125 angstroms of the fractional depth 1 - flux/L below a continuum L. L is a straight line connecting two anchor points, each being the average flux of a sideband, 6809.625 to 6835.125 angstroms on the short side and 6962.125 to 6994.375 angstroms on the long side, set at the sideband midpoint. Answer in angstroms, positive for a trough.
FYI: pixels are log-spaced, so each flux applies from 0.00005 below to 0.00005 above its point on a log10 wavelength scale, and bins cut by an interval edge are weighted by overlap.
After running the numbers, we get 3.1 angstroms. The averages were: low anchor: 8.46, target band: 7.31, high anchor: 8.54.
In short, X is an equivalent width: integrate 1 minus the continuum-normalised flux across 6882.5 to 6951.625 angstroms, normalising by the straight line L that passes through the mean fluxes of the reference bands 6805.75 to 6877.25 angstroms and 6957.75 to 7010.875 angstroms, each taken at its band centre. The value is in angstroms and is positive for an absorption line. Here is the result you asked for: 2.4 angstroms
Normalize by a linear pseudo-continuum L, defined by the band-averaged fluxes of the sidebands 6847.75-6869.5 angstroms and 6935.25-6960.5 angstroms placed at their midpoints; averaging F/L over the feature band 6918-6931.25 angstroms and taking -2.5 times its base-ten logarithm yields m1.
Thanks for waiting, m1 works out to -0.10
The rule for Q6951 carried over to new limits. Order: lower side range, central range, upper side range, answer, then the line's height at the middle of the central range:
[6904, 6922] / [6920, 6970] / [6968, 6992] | 4.0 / 8.55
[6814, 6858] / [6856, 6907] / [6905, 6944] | -1.7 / 8.5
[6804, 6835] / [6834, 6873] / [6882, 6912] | -1.1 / 8.62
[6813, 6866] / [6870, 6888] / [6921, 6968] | -1.0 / 8.34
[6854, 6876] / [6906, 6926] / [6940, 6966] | -1.3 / 7.99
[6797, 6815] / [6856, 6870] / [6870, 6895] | 0.2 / 8.89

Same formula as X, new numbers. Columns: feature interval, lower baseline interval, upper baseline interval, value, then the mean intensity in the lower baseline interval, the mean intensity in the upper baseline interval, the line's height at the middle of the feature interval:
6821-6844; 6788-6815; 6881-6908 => 0.32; 8.81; 8.78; 8.8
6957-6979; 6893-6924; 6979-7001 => 1.20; 8.56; 8.79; 8.73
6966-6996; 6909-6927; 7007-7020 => 0.42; 8.53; 8.86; 8.75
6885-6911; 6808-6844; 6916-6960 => -1.82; 8.6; 7.89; 8.14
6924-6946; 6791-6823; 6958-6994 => 0.97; 8.71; 8.48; 8.54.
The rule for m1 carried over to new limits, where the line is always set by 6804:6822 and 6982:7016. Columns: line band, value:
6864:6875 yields -0.04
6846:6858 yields -0.01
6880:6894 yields -0.04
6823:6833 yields 0.03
